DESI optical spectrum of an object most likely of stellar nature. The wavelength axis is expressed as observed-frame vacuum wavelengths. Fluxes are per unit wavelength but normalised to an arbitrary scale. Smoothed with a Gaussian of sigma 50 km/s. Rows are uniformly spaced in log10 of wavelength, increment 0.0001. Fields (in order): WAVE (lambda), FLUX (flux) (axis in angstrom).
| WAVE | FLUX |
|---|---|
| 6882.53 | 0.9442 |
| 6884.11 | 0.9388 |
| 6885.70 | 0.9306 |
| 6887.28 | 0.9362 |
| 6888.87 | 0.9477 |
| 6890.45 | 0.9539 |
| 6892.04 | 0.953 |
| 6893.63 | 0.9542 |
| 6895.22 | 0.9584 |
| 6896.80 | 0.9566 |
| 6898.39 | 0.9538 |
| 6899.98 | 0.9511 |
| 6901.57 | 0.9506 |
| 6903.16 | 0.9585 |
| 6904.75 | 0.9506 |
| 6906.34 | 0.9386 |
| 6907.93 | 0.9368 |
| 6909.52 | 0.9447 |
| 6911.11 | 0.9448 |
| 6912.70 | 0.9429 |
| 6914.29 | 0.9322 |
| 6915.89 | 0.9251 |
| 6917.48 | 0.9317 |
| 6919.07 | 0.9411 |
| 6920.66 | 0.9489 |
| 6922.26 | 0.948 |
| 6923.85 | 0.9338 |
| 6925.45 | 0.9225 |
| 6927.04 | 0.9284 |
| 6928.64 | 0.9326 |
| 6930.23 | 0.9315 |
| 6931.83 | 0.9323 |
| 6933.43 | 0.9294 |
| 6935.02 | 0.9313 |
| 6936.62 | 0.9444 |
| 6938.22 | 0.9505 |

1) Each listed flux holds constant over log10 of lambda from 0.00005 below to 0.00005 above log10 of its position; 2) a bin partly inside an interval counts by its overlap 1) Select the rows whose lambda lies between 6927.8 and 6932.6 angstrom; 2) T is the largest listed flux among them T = 0.9326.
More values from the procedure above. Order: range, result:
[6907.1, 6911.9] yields 0.9448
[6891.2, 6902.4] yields 0.9584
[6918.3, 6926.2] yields 0.9489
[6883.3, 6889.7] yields 0.9477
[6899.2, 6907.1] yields 0.9585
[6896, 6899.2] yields 0.9566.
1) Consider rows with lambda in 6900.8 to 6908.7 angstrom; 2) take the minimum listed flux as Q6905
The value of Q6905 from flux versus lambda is 0.9368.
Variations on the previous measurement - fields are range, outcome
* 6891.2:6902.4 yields 0.9506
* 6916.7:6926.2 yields 0.9225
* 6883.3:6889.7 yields 0.9306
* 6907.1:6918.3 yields 0.9251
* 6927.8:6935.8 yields 0.9294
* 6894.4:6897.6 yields 0.9566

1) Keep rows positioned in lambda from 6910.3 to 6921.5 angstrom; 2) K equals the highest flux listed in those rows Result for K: 0.9489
